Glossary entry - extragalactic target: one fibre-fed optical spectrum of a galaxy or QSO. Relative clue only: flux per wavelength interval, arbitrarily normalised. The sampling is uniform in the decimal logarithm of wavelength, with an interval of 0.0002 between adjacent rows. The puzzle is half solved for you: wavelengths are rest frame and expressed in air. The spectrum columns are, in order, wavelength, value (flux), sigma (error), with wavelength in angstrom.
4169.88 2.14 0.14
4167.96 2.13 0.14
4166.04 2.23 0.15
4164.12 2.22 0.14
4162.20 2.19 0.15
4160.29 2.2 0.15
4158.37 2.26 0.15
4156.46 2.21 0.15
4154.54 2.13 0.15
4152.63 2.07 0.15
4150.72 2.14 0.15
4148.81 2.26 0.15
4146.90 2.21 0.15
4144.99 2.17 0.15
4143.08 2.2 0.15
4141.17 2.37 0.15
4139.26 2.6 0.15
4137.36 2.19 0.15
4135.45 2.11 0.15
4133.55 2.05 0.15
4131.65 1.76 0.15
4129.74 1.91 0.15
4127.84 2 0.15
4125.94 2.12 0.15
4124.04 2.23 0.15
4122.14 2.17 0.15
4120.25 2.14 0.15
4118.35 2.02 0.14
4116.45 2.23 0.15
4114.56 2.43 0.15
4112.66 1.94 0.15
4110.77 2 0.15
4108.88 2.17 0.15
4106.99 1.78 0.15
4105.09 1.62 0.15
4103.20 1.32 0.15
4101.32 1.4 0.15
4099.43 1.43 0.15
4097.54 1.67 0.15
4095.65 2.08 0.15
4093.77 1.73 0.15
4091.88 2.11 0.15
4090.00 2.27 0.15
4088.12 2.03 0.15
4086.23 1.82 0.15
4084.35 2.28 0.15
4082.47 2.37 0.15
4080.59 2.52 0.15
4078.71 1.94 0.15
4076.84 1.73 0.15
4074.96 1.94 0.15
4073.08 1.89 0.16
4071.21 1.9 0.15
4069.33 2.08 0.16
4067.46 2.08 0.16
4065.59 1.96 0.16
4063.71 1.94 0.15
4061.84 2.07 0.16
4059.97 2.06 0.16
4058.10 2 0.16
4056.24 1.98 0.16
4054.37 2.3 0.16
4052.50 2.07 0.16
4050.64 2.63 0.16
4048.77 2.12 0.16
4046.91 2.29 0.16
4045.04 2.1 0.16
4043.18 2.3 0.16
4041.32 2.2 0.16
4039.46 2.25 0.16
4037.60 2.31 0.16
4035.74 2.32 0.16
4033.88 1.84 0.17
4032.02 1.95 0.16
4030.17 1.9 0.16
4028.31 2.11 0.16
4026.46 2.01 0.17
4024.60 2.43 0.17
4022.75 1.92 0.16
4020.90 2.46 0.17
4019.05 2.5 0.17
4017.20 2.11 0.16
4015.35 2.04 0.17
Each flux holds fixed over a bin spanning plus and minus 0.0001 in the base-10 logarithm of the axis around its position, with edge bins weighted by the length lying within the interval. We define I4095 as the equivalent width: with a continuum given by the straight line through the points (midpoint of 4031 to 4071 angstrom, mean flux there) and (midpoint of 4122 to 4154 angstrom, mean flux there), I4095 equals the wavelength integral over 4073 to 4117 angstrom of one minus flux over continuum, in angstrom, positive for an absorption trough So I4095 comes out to 4.0 angstrom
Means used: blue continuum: 2.13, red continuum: 2.15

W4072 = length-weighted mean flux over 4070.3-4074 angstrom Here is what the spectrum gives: 1.9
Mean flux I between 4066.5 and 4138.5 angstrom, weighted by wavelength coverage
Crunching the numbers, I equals 1.99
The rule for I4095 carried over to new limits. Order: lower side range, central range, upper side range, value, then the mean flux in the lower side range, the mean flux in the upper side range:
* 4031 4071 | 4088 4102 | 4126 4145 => 1.9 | 2.13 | 2.13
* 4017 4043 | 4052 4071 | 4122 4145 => 1.0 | 2.17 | 2.14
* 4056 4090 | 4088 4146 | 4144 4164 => 3.1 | 2.04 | 2.19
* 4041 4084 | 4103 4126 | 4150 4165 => 1.2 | 2.11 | 2.18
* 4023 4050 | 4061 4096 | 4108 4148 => 1.8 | 2.15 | 2.14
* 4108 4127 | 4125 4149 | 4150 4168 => 0.2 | 2.14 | 2.18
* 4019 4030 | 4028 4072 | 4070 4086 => 0.3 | 2.19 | 2.06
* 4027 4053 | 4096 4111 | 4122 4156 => 3.4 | 2.17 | 2.15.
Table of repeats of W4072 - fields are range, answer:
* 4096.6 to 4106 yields 1.49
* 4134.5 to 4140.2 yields 2.3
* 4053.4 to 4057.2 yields 2.14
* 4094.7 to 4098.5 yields 1.87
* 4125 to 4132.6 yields 1.95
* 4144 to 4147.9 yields 2.19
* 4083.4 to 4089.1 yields 2.04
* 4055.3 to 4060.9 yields 2.02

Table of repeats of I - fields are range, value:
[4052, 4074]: 2.03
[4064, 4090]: 2.05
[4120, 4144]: 2.14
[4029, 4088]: 2.1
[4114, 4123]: 2.19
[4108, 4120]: 2.13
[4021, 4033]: 2.08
